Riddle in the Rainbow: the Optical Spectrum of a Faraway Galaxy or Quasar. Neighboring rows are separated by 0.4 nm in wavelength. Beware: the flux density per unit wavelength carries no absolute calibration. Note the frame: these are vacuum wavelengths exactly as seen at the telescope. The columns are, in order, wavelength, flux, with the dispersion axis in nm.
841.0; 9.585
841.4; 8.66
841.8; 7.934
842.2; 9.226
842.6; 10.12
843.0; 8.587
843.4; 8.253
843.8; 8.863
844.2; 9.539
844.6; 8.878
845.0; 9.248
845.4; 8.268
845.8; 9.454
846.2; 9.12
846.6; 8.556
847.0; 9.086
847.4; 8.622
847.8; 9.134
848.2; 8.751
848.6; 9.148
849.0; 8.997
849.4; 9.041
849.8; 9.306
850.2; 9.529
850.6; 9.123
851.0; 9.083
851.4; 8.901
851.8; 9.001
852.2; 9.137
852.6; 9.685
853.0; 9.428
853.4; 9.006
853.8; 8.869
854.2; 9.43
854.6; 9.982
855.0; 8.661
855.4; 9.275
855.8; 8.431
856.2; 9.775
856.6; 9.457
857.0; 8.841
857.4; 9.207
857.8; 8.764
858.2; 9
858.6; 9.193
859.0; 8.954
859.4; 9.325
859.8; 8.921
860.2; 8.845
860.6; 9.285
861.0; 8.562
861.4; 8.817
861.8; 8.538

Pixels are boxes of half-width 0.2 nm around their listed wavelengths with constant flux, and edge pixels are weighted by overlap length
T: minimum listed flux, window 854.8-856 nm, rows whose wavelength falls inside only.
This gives 8.431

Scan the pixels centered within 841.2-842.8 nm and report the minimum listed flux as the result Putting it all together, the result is 7.934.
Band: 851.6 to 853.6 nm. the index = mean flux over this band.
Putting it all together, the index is 9.25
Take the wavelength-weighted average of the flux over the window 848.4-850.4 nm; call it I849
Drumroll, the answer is 9.2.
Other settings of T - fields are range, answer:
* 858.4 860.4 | 8.845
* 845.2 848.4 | 8.268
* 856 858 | 8.764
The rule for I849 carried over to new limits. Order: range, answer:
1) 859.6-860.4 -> 8.88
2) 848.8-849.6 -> 9.02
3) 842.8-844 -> 8.57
